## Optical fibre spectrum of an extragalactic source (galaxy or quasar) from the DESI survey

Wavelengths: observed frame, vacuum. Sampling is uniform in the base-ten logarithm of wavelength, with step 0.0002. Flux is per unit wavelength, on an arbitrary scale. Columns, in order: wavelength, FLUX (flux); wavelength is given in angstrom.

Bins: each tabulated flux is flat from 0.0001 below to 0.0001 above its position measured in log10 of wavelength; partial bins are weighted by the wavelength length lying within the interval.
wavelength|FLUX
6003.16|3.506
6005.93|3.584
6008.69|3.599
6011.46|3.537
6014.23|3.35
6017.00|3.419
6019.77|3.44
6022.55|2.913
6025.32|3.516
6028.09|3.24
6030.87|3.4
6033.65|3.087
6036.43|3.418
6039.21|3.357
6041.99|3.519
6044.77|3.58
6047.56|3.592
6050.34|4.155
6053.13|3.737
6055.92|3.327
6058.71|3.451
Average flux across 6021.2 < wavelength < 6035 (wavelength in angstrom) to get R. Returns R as 3.23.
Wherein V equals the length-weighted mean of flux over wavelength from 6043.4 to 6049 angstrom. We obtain 3.59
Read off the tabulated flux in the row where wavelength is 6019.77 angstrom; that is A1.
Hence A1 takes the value 3.44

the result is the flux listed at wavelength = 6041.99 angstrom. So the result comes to 3.519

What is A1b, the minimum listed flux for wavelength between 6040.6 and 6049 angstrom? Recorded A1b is 3.519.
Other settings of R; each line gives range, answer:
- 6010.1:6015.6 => 3.44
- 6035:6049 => 3.5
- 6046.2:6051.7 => 3.88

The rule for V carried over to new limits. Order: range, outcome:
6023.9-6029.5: 3.38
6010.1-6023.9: 3.33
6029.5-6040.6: 3.32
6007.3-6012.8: 3.57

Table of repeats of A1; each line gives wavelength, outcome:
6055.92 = 3.327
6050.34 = 4.155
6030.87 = 3.4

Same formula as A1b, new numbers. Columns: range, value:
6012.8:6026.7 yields 2.913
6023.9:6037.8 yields 3.087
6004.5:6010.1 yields 3.584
